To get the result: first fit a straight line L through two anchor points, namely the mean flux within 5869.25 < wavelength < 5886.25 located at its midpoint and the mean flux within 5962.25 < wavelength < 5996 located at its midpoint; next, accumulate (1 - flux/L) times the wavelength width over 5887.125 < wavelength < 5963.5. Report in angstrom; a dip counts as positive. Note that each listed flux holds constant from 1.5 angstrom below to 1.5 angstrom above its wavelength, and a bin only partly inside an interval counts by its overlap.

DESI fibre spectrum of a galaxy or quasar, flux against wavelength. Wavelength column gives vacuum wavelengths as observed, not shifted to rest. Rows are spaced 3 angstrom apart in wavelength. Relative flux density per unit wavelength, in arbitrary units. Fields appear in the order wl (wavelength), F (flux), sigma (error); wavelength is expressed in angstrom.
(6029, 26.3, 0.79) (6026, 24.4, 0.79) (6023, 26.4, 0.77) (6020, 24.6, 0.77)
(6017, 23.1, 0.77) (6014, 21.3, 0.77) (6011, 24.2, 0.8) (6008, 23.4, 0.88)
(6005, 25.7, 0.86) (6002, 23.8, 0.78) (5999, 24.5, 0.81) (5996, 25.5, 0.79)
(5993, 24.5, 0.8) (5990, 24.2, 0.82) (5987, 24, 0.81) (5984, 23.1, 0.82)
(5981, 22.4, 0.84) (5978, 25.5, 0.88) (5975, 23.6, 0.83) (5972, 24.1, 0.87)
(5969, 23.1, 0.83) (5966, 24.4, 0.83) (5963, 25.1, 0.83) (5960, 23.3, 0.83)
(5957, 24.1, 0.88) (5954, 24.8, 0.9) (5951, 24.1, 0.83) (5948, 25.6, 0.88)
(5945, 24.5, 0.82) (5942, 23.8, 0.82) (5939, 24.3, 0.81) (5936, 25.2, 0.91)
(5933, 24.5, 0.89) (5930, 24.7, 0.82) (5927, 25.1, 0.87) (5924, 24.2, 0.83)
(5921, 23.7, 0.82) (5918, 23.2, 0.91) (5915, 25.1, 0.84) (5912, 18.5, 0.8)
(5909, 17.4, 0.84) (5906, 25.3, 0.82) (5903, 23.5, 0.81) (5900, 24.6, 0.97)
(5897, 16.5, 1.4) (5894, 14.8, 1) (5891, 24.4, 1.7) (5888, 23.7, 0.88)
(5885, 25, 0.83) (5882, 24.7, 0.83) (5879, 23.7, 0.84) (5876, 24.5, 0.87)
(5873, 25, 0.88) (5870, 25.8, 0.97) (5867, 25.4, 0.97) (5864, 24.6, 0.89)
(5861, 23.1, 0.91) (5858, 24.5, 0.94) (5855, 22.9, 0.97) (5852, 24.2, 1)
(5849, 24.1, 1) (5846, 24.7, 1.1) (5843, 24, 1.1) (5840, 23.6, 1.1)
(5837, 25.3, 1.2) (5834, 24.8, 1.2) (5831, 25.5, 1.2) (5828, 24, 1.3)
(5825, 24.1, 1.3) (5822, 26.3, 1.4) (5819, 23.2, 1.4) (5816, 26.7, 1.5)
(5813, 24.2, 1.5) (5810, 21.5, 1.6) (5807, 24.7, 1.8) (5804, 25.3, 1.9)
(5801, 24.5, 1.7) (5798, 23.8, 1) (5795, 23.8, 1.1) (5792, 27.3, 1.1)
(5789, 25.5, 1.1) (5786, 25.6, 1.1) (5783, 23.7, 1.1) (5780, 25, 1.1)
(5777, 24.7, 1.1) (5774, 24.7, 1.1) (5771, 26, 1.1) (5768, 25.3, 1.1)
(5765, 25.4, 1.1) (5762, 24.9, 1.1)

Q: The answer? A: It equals 3.8 angstrom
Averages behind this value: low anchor 24.7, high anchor 24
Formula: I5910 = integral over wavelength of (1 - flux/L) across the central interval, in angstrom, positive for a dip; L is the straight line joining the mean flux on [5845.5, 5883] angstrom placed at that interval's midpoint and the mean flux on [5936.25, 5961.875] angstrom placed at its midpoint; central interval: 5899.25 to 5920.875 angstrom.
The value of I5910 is 1.6 angstrom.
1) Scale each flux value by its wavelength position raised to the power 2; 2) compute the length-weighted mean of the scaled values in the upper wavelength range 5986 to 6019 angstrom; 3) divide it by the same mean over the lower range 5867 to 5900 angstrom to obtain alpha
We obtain 1.1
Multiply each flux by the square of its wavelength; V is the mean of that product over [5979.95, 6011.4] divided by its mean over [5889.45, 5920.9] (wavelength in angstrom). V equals 1.2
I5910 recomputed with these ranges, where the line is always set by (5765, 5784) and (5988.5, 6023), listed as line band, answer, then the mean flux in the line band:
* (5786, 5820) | 0.3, 24.7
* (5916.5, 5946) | 0.1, 24.3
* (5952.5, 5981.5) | 0.3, 24.1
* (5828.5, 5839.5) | -0.1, 24.9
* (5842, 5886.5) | 0.4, 24.4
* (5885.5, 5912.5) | 3.7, 21.2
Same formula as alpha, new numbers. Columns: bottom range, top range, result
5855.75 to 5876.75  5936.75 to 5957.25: 1.02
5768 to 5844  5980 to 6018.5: 1.03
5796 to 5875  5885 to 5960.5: 0.98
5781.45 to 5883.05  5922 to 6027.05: 1.04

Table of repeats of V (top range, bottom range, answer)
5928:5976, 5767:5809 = 1.03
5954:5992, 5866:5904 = 1.07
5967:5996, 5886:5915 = 1.16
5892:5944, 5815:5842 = 0.94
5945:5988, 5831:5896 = 1.04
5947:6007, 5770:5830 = 1.04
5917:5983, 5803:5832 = 1.03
